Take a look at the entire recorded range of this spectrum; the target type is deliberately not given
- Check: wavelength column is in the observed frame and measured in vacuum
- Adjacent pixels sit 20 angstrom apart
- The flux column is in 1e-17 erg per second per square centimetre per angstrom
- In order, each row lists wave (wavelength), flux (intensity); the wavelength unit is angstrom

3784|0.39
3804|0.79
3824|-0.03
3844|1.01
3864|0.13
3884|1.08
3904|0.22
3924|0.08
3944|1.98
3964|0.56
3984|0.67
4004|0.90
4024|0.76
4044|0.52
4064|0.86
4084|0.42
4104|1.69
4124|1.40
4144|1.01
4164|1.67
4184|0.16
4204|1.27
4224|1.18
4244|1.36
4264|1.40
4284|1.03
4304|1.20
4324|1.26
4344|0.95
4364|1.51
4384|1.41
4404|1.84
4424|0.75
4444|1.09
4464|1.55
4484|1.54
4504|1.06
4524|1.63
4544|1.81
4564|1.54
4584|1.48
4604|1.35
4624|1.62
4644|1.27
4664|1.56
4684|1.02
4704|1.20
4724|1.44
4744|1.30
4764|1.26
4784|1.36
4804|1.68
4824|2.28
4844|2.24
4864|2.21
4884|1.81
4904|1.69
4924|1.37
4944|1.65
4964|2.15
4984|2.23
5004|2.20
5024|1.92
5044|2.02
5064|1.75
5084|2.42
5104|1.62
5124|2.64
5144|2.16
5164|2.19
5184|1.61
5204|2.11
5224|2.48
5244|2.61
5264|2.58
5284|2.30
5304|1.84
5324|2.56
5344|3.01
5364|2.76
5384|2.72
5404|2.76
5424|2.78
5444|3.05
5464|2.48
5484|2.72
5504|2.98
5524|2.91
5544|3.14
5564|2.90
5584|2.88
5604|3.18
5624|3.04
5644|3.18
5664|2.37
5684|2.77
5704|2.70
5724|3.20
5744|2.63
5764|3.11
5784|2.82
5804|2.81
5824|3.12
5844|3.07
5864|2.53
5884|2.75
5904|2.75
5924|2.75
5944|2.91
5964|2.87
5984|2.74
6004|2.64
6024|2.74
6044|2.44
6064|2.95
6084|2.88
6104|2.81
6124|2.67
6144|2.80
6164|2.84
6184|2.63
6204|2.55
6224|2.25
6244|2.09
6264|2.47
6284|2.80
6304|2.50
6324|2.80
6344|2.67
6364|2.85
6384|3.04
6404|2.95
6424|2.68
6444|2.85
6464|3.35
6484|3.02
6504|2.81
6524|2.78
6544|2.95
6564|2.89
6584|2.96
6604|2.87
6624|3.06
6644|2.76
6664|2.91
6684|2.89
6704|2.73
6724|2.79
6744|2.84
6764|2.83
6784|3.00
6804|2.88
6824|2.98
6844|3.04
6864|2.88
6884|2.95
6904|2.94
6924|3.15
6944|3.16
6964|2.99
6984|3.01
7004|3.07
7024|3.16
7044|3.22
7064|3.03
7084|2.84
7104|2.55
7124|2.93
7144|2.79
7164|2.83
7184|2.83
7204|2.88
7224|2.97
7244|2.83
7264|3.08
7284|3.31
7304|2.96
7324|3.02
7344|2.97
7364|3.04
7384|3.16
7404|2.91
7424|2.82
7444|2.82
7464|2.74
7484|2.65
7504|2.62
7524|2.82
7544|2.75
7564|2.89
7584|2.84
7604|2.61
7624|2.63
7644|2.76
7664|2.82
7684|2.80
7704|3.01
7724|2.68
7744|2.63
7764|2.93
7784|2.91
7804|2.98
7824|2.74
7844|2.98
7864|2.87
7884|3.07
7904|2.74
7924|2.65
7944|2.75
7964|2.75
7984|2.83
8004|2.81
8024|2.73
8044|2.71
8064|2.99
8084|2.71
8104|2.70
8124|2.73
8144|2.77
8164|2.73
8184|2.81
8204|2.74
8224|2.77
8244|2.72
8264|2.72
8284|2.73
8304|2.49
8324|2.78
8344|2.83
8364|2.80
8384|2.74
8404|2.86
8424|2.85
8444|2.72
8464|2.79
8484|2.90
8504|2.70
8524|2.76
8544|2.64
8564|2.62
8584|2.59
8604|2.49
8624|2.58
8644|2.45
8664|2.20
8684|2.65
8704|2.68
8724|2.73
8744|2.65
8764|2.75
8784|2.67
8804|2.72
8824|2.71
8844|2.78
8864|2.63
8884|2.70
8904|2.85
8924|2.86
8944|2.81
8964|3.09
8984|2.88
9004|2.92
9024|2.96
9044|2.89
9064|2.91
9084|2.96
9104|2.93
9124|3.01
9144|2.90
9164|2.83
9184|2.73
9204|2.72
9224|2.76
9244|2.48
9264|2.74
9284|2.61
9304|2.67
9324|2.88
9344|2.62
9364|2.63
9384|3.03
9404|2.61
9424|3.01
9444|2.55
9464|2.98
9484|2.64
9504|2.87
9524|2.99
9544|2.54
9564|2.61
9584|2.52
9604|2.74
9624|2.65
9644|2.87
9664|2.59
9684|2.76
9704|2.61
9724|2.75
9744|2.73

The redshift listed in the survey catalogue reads 0.205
